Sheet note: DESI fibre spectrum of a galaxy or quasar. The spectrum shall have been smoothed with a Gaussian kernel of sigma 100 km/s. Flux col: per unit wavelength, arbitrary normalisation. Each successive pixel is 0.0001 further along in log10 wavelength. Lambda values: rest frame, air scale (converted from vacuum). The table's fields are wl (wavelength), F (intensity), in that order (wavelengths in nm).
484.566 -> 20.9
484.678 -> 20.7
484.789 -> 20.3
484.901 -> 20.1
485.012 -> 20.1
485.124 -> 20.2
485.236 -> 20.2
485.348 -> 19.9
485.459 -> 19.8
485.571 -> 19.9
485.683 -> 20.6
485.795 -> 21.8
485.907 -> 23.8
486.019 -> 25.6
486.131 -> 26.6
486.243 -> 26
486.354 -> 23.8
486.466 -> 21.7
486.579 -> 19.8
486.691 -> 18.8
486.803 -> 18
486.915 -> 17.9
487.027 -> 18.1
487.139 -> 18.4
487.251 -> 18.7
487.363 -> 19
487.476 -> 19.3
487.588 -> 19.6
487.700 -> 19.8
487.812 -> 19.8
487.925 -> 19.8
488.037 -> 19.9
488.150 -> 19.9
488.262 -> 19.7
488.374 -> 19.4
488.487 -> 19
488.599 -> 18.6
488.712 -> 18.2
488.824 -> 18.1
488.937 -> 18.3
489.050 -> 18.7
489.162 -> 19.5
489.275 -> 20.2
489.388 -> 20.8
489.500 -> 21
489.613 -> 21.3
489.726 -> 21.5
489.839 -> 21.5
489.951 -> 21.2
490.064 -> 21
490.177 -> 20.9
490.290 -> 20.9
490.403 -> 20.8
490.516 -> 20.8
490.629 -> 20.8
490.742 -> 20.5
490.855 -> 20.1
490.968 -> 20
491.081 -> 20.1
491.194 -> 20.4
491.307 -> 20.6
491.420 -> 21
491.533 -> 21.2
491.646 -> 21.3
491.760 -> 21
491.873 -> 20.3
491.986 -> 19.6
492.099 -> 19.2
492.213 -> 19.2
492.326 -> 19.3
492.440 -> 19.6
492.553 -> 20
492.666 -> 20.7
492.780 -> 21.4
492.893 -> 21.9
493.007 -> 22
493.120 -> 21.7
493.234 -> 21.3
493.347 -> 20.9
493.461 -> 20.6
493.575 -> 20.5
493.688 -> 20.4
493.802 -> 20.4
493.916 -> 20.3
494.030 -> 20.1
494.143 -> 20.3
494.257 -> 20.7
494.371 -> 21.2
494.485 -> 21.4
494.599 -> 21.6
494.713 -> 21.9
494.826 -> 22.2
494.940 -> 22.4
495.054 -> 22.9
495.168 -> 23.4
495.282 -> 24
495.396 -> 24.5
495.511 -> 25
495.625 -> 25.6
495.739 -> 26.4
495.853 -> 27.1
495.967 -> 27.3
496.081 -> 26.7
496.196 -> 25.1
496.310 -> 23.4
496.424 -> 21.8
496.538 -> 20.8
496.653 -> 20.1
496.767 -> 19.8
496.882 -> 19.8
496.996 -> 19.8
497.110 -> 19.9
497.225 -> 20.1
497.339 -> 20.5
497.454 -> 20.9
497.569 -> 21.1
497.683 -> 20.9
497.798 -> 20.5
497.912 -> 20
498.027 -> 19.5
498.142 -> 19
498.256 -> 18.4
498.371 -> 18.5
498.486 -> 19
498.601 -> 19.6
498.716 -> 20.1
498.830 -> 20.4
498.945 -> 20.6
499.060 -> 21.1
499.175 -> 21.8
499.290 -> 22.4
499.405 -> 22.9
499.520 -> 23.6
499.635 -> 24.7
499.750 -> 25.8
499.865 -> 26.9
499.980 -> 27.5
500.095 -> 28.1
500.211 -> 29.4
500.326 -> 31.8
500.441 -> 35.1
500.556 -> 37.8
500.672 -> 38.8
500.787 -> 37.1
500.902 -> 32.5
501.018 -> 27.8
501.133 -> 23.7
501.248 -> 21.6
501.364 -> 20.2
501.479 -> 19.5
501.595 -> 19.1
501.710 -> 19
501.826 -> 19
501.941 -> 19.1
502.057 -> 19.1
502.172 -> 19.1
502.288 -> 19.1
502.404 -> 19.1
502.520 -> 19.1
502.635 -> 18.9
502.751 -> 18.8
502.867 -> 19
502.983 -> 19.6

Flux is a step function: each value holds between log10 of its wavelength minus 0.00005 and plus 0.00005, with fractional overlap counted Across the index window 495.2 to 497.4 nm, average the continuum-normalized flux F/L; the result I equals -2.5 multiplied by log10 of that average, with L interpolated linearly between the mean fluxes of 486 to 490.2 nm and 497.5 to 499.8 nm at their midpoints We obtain -0.11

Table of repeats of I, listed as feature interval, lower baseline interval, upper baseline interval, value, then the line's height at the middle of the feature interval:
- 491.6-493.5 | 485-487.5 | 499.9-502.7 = 0.10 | 22.6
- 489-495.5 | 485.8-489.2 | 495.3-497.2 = 0.04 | 21.8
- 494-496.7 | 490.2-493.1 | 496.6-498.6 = -0.16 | 20.1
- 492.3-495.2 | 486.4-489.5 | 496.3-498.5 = -0.07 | 19.8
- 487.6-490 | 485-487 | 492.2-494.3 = 0.07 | 21.1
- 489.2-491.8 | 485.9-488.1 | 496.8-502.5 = 0.03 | 21.3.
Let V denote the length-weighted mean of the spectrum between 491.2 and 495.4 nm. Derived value 21.1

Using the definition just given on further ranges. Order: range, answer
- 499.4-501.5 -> 28.4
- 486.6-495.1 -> 20.3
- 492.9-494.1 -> 20.9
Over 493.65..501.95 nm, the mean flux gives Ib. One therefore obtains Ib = 23.2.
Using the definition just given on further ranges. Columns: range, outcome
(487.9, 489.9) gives 19.8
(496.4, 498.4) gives 20.1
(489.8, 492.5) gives 20.5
